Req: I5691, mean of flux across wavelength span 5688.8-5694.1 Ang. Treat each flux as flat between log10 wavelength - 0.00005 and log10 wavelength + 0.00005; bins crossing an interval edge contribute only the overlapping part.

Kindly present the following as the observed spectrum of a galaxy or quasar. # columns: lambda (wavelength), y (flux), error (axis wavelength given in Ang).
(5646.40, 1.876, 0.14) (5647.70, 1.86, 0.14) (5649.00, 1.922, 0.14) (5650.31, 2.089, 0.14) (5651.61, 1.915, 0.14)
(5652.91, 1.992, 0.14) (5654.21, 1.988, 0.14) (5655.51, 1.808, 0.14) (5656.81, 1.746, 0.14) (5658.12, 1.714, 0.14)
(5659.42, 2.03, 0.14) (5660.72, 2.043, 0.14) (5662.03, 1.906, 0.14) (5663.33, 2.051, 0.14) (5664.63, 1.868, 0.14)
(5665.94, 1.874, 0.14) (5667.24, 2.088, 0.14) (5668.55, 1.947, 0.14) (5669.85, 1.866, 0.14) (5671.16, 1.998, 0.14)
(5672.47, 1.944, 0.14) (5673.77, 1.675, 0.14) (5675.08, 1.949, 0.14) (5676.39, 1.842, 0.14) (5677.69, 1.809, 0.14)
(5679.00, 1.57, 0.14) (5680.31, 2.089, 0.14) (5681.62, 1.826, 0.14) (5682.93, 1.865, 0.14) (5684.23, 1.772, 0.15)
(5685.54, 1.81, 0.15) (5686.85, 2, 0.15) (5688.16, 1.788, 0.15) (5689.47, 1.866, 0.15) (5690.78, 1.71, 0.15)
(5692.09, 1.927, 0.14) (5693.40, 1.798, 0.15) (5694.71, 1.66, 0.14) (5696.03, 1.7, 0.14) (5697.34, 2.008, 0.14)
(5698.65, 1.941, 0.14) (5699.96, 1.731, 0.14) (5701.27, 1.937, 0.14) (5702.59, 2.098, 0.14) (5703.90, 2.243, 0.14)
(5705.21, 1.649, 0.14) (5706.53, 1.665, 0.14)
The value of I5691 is 1.82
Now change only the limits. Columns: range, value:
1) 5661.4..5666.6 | 1.93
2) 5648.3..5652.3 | 1.97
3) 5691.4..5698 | 1.82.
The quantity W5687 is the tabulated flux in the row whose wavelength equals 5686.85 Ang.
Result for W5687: 2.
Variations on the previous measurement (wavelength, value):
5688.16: 1.788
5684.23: 1.772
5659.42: 2.03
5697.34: 2.008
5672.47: 1.944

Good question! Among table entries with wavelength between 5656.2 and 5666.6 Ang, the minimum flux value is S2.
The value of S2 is 1.714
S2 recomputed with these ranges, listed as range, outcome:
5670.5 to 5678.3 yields 1.675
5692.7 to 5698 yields 1.66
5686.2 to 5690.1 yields 1.788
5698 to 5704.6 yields 1.731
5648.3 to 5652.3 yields 1.915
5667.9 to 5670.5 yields 1.866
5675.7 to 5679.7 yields 1.57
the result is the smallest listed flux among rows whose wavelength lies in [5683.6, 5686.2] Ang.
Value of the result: 1.772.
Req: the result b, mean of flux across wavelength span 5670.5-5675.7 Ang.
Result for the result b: 1.89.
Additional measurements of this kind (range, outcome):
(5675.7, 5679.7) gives 1.75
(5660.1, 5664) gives 2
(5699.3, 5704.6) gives 2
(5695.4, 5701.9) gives 1.87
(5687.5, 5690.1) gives 1.83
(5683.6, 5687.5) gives 1.86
